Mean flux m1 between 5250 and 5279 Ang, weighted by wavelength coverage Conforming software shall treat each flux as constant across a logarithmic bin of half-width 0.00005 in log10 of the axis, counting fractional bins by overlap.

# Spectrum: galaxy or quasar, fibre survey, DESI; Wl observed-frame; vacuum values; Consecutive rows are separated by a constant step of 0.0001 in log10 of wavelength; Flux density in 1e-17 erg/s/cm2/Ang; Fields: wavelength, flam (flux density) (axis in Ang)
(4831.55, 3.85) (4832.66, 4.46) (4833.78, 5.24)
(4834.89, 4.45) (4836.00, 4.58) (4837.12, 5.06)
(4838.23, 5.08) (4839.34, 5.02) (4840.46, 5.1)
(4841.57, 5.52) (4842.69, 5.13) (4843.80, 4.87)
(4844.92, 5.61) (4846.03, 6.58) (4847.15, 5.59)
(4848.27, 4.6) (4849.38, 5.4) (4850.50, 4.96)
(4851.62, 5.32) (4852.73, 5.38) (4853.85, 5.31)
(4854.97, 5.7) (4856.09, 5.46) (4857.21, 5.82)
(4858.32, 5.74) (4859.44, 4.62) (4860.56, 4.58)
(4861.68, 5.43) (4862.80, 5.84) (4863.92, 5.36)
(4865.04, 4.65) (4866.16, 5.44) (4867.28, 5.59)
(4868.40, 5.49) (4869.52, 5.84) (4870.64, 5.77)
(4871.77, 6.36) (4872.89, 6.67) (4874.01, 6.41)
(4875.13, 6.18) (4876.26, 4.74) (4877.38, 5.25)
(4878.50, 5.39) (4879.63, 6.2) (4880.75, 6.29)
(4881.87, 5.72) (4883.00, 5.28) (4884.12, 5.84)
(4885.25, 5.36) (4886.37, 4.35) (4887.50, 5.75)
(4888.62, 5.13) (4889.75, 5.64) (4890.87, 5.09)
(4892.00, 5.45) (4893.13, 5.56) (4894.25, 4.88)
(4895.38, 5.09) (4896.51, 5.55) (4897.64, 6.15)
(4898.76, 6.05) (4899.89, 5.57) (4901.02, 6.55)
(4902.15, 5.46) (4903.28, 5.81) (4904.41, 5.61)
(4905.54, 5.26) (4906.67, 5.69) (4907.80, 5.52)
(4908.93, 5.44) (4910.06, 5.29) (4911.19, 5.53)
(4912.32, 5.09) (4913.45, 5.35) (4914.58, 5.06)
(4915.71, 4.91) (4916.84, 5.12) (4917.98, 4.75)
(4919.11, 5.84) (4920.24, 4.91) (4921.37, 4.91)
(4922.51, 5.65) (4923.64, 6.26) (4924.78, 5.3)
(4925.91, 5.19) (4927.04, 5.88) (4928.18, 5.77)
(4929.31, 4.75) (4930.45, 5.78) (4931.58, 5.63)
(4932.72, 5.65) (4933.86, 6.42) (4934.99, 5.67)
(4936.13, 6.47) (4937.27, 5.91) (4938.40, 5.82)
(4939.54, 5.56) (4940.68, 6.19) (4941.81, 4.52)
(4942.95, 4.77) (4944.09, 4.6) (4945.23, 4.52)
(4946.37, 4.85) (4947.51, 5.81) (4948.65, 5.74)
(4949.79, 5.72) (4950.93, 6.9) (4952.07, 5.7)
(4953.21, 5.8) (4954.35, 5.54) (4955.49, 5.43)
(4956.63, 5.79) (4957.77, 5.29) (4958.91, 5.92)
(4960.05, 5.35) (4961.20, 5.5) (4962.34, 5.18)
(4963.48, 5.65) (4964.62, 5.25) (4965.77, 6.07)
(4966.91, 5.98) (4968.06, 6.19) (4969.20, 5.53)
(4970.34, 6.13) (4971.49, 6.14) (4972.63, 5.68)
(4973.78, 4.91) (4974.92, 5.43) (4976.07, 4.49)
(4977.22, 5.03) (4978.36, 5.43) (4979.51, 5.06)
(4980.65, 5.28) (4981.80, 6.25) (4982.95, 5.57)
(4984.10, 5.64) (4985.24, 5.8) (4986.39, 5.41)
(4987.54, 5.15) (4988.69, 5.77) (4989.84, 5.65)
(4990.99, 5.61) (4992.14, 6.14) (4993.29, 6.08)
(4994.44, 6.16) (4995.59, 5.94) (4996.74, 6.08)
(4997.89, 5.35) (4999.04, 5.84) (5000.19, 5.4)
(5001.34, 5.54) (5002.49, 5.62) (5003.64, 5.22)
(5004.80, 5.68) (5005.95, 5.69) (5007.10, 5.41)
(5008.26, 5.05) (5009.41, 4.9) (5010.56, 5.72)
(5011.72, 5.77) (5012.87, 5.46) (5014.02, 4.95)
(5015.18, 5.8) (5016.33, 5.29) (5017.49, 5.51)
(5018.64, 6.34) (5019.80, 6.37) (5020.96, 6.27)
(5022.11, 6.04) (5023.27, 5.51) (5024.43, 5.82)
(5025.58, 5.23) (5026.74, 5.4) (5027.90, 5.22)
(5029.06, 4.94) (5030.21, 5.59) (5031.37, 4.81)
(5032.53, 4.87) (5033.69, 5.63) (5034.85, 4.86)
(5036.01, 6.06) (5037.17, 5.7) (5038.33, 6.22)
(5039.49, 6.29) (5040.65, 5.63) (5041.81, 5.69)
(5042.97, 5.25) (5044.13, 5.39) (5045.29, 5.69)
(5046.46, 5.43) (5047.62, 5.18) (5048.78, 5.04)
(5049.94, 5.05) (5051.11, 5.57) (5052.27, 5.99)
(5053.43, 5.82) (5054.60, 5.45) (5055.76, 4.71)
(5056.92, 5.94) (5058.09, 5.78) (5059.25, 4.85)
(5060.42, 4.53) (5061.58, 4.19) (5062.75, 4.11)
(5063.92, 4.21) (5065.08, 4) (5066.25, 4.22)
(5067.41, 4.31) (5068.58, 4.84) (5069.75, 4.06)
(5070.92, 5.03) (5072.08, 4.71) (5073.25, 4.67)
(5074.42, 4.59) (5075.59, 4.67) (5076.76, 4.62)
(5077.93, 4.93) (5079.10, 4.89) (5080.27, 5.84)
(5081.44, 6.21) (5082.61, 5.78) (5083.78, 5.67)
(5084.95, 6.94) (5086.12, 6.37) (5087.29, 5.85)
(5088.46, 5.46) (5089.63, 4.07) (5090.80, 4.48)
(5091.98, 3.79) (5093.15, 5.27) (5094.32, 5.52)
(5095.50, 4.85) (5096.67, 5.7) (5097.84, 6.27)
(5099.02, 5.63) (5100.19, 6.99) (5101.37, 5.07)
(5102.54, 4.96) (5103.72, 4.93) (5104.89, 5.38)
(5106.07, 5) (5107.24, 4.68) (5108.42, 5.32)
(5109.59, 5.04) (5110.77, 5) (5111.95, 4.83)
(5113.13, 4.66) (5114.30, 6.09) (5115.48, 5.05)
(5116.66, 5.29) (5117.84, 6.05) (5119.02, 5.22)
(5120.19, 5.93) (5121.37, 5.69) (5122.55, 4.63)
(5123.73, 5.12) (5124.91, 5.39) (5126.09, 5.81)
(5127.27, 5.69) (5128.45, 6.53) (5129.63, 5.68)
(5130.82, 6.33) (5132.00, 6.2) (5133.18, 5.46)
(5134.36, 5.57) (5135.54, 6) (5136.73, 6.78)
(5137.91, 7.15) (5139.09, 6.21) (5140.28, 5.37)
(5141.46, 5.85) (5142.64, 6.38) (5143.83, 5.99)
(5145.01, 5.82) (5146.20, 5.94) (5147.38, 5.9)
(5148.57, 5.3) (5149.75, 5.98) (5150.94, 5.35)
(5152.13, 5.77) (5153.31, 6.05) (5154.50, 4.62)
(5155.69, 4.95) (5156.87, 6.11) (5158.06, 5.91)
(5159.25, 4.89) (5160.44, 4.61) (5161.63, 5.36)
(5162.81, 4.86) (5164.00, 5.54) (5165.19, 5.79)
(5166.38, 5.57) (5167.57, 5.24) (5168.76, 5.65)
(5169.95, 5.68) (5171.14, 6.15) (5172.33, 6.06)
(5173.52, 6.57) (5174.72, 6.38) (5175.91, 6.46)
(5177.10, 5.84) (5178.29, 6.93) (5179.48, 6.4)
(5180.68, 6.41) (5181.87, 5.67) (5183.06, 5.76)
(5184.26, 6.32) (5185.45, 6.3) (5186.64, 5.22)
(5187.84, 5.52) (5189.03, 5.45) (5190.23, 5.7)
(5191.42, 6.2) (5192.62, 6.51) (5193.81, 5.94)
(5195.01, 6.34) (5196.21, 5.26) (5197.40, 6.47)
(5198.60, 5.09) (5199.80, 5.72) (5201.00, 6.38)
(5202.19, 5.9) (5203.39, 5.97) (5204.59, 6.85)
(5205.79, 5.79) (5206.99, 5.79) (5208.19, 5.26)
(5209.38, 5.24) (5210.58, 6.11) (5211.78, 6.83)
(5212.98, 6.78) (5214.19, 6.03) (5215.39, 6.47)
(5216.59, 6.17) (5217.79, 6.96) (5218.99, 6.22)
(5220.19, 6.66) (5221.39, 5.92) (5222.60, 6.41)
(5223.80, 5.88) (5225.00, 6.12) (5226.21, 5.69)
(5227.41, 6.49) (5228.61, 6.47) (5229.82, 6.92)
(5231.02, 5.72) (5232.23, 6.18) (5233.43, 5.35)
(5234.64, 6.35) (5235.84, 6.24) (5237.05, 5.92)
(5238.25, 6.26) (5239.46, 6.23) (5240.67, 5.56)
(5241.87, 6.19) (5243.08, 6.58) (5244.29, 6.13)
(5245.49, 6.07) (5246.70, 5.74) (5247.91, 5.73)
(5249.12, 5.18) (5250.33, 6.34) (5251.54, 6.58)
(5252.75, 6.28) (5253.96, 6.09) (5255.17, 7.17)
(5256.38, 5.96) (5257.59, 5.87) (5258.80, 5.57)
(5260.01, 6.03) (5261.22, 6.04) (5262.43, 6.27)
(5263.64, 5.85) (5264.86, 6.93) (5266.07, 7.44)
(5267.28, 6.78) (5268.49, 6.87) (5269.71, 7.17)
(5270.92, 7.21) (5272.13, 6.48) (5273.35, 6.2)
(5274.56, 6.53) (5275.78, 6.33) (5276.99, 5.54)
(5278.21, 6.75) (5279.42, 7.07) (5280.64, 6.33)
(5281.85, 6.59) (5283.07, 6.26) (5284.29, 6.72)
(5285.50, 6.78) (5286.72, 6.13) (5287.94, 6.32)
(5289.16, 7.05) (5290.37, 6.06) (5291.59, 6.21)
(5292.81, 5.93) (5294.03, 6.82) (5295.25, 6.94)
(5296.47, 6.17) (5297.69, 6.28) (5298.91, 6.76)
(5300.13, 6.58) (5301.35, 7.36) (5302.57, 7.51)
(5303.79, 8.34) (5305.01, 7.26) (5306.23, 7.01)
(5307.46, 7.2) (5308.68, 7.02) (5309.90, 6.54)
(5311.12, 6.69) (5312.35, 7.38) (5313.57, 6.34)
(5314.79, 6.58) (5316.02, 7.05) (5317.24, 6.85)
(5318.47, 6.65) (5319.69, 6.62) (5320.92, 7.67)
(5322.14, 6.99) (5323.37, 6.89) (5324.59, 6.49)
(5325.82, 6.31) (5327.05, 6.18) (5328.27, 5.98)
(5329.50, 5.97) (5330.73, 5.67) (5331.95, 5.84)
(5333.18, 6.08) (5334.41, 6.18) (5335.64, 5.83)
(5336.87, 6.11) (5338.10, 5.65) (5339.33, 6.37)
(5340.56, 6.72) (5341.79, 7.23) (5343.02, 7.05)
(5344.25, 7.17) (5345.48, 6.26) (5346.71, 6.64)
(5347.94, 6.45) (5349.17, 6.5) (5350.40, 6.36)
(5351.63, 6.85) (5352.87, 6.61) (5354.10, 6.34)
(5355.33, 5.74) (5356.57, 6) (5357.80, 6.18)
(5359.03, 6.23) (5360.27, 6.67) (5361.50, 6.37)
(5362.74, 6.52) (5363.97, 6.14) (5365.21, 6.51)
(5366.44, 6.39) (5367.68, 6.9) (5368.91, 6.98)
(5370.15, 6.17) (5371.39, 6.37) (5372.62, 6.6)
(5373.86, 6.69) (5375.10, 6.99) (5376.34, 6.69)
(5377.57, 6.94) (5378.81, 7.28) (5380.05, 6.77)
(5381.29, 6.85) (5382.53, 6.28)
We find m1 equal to 6.43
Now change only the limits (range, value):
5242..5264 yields 6.09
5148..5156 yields 5.45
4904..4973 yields 5.54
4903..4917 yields 5.36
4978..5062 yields 5.53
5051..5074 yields 4.83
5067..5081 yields 4.78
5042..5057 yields 5.42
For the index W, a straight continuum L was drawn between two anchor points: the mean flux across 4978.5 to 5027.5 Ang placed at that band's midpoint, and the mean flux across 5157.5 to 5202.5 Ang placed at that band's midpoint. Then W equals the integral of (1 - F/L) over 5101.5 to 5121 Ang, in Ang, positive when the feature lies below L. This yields 1.85 Ang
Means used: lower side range 5.63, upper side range 5.84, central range 5.22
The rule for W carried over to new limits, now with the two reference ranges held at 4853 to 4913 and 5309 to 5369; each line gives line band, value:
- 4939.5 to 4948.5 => 0.9 Ang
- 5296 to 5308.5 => -1.3 Ang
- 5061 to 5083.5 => 4.5 Ang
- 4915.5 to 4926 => 0.6 Ang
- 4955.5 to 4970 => 0.2 Ang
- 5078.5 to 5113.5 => 3.7 Ang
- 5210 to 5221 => -0.4 Ang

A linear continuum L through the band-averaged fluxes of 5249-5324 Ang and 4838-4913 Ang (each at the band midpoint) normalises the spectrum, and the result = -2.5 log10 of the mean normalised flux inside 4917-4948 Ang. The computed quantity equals 0.04 mag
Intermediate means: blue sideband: 5.49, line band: 5.45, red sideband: 6.63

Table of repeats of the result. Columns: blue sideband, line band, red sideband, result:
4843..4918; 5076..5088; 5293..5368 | 0.05 mag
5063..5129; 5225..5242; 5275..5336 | 0.00 mag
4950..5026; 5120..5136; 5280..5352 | 0.06 mag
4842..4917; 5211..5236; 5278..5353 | 0.02 mag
